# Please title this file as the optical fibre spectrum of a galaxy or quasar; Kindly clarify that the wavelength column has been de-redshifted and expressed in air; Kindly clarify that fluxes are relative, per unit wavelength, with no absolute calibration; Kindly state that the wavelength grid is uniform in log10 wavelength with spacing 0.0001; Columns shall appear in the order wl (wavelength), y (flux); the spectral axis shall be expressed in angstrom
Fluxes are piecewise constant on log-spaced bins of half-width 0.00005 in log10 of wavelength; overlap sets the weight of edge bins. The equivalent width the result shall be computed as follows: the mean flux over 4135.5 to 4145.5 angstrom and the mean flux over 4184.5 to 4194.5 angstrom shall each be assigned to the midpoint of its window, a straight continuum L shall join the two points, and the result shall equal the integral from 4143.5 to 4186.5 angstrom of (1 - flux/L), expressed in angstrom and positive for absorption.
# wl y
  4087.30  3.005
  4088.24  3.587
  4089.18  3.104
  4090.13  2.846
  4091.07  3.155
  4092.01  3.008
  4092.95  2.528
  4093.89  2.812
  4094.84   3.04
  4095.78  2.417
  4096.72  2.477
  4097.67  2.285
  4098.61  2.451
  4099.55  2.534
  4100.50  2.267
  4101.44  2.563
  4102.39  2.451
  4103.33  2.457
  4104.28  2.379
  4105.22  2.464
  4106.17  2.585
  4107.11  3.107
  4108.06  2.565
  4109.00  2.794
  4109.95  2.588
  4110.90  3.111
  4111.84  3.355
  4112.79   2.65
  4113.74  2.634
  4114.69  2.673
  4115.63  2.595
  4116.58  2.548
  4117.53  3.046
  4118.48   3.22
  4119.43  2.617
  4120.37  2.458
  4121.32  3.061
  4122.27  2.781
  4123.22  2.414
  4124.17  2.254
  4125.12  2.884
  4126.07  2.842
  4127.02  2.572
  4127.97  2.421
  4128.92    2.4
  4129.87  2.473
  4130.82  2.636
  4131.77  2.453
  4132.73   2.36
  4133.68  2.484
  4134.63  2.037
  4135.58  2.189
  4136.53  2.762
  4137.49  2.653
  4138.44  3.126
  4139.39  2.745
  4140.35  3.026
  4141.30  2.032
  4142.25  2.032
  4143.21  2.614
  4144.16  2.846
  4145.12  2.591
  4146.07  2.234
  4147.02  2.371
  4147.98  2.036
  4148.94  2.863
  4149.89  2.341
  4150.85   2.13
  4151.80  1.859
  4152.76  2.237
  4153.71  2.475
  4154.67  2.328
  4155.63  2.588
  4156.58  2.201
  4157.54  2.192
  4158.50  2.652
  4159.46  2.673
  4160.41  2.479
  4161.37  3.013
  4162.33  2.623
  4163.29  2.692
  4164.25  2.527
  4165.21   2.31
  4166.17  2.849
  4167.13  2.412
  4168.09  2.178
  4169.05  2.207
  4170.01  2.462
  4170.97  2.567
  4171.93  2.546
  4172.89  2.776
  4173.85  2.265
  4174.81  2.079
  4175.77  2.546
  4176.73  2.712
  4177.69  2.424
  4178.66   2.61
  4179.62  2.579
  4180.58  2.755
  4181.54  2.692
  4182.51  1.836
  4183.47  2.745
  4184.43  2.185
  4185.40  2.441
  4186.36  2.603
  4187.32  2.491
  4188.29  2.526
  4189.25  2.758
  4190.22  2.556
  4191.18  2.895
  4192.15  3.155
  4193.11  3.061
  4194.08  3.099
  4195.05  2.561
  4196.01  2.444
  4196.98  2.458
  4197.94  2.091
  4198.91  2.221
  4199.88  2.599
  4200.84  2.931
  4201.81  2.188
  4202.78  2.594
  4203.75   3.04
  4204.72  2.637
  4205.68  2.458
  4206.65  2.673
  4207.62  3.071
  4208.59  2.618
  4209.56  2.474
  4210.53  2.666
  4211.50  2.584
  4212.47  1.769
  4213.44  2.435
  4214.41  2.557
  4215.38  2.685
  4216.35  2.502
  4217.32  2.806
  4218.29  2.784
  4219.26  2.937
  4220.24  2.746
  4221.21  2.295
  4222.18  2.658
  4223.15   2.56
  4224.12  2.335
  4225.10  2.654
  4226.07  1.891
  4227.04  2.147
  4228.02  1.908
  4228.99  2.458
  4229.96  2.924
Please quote 3.4 angstrom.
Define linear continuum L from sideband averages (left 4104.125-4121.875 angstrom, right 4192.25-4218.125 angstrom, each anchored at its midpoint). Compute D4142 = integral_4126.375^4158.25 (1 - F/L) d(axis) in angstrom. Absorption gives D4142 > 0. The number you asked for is 3.3 angstrom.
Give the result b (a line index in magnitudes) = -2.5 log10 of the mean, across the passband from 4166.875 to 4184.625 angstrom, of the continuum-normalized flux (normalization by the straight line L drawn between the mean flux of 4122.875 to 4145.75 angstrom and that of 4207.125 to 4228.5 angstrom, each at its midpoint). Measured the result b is 0.03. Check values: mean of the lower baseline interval 2.53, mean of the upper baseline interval 2.5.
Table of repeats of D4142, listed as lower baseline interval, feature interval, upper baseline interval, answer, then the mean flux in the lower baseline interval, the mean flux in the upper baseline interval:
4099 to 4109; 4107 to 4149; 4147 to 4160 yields -2.8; 2.55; 2.35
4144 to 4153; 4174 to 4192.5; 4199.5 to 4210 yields -0.1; 2.34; 2.66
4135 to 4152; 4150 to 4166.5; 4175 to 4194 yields 0.5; 2.48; 2.61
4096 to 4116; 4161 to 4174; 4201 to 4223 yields 0.4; 2.62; 2.6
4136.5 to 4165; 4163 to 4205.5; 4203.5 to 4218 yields 0.0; 2.49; 2.59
